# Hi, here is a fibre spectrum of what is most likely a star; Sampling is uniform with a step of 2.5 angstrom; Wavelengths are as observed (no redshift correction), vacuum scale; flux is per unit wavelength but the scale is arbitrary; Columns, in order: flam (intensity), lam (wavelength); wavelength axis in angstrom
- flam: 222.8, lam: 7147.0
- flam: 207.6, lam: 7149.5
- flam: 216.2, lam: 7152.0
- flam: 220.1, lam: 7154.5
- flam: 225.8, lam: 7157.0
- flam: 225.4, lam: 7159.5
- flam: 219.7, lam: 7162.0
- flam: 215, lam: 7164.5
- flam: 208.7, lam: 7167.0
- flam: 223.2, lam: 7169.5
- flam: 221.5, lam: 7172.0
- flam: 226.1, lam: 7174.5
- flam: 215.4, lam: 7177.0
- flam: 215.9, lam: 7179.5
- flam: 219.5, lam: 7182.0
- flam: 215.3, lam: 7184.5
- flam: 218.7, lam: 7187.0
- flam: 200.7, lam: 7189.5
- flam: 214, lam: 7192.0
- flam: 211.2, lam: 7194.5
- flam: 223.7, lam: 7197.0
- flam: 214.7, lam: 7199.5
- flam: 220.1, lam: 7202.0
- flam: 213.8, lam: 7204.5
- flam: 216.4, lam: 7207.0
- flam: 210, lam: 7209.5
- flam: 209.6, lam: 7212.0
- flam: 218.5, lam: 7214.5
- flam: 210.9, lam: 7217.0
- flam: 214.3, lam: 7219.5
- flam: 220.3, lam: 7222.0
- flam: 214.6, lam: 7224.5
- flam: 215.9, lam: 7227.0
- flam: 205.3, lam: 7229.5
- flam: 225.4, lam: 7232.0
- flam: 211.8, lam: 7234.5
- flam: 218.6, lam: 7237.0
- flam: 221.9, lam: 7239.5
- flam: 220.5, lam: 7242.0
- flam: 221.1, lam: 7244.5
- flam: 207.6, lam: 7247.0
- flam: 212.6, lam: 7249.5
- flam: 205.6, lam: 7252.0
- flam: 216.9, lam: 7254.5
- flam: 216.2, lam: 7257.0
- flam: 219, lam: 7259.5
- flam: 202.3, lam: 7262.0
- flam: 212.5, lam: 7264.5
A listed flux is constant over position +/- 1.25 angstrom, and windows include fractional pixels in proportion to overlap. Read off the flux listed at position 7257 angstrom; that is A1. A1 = 216.2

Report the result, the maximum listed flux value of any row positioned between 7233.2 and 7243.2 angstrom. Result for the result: 221.9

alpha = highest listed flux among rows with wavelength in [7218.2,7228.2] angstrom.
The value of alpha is 220.3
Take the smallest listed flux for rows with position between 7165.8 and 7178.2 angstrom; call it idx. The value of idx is 208.7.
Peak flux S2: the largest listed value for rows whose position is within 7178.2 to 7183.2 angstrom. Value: 219.5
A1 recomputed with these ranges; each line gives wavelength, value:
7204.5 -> 213.8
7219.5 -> 214.3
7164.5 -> 215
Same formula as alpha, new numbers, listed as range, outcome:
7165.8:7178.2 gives 226.1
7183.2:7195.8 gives 218.7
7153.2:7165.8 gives 225.8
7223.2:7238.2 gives 225.4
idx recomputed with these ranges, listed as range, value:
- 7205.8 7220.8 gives 209.6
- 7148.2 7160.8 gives 207.6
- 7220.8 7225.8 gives 214.6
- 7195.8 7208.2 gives 213.8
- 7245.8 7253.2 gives 205.6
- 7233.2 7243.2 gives 211.8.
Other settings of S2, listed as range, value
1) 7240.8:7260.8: 221.1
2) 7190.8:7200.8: 223.7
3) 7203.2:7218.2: 218.5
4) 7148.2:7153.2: 216.2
